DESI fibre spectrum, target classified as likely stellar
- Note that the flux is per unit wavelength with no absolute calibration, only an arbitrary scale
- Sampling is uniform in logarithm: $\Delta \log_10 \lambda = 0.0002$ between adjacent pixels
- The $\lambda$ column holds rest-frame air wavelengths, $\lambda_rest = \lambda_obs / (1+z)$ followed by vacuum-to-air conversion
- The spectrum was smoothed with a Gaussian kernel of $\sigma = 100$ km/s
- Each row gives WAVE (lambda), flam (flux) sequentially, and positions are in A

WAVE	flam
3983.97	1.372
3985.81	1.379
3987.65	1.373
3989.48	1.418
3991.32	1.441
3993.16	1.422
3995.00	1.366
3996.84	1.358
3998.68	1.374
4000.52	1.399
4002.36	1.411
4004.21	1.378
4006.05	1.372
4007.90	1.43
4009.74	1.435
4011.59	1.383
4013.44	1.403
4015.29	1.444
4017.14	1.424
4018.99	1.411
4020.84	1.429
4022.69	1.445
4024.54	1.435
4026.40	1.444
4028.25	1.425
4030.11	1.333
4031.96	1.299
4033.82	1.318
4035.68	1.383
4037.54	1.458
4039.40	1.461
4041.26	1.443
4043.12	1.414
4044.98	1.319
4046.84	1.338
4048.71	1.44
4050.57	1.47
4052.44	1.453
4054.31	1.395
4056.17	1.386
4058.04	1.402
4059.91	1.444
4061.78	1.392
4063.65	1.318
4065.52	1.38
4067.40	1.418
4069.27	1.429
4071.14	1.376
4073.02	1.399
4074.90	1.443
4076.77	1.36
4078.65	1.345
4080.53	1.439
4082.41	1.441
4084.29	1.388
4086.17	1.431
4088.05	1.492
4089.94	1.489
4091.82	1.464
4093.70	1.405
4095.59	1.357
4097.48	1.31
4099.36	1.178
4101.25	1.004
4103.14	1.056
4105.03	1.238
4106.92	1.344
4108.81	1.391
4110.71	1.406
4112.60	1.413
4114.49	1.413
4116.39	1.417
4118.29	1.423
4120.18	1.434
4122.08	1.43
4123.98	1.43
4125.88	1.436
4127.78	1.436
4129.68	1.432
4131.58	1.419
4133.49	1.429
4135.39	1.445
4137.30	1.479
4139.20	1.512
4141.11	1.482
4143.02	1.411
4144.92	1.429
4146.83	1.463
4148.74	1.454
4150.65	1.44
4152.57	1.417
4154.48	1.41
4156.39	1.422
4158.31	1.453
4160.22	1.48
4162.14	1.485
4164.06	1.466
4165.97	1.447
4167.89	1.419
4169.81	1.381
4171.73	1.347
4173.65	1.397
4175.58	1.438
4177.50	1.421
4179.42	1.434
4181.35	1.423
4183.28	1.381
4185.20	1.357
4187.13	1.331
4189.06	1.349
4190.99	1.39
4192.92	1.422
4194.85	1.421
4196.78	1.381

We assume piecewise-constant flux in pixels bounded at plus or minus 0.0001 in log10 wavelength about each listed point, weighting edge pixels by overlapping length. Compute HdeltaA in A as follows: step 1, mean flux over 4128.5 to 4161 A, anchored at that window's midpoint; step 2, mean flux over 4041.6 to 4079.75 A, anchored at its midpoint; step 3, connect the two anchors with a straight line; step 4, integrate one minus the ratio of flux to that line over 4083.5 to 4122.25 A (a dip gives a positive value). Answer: 1.8 A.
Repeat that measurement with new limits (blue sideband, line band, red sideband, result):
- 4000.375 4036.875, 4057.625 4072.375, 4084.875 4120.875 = -0.23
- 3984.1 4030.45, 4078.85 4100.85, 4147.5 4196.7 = 0.35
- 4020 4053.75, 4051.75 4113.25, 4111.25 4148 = 2.30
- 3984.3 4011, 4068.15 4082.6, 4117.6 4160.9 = 0.19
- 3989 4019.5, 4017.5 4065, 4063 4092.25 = 0.21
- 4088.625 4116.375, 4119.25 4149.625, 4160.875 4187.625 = -1.83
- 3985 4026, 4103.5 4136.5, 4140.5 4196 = 0.31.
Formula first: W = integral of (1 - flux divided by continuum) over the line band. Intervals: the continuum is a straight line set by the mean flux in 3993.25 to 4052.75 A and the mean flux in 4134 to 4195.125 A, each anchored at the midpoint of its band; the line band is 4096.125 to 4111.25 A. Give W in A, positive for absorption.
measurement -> 1.9 A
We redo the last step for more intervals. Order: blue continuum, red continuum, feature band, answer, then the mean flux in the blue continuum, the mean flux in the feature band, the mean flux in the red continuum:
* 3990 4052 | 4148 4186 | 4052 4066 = 0.1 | 1.4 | 1.4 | 1.42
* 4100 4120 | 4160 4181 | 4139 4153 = -0.7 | 1.31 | 1.45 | 1.43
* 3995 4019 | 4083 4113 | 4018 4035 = -0.1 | 1.4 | 1.39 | 1.34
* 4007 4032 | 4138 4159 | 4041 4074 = 0.5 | 1.41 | 1.4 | 1.45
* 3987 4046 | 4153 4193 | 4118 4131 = -0.2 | 1.4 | 1.43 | 1.41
